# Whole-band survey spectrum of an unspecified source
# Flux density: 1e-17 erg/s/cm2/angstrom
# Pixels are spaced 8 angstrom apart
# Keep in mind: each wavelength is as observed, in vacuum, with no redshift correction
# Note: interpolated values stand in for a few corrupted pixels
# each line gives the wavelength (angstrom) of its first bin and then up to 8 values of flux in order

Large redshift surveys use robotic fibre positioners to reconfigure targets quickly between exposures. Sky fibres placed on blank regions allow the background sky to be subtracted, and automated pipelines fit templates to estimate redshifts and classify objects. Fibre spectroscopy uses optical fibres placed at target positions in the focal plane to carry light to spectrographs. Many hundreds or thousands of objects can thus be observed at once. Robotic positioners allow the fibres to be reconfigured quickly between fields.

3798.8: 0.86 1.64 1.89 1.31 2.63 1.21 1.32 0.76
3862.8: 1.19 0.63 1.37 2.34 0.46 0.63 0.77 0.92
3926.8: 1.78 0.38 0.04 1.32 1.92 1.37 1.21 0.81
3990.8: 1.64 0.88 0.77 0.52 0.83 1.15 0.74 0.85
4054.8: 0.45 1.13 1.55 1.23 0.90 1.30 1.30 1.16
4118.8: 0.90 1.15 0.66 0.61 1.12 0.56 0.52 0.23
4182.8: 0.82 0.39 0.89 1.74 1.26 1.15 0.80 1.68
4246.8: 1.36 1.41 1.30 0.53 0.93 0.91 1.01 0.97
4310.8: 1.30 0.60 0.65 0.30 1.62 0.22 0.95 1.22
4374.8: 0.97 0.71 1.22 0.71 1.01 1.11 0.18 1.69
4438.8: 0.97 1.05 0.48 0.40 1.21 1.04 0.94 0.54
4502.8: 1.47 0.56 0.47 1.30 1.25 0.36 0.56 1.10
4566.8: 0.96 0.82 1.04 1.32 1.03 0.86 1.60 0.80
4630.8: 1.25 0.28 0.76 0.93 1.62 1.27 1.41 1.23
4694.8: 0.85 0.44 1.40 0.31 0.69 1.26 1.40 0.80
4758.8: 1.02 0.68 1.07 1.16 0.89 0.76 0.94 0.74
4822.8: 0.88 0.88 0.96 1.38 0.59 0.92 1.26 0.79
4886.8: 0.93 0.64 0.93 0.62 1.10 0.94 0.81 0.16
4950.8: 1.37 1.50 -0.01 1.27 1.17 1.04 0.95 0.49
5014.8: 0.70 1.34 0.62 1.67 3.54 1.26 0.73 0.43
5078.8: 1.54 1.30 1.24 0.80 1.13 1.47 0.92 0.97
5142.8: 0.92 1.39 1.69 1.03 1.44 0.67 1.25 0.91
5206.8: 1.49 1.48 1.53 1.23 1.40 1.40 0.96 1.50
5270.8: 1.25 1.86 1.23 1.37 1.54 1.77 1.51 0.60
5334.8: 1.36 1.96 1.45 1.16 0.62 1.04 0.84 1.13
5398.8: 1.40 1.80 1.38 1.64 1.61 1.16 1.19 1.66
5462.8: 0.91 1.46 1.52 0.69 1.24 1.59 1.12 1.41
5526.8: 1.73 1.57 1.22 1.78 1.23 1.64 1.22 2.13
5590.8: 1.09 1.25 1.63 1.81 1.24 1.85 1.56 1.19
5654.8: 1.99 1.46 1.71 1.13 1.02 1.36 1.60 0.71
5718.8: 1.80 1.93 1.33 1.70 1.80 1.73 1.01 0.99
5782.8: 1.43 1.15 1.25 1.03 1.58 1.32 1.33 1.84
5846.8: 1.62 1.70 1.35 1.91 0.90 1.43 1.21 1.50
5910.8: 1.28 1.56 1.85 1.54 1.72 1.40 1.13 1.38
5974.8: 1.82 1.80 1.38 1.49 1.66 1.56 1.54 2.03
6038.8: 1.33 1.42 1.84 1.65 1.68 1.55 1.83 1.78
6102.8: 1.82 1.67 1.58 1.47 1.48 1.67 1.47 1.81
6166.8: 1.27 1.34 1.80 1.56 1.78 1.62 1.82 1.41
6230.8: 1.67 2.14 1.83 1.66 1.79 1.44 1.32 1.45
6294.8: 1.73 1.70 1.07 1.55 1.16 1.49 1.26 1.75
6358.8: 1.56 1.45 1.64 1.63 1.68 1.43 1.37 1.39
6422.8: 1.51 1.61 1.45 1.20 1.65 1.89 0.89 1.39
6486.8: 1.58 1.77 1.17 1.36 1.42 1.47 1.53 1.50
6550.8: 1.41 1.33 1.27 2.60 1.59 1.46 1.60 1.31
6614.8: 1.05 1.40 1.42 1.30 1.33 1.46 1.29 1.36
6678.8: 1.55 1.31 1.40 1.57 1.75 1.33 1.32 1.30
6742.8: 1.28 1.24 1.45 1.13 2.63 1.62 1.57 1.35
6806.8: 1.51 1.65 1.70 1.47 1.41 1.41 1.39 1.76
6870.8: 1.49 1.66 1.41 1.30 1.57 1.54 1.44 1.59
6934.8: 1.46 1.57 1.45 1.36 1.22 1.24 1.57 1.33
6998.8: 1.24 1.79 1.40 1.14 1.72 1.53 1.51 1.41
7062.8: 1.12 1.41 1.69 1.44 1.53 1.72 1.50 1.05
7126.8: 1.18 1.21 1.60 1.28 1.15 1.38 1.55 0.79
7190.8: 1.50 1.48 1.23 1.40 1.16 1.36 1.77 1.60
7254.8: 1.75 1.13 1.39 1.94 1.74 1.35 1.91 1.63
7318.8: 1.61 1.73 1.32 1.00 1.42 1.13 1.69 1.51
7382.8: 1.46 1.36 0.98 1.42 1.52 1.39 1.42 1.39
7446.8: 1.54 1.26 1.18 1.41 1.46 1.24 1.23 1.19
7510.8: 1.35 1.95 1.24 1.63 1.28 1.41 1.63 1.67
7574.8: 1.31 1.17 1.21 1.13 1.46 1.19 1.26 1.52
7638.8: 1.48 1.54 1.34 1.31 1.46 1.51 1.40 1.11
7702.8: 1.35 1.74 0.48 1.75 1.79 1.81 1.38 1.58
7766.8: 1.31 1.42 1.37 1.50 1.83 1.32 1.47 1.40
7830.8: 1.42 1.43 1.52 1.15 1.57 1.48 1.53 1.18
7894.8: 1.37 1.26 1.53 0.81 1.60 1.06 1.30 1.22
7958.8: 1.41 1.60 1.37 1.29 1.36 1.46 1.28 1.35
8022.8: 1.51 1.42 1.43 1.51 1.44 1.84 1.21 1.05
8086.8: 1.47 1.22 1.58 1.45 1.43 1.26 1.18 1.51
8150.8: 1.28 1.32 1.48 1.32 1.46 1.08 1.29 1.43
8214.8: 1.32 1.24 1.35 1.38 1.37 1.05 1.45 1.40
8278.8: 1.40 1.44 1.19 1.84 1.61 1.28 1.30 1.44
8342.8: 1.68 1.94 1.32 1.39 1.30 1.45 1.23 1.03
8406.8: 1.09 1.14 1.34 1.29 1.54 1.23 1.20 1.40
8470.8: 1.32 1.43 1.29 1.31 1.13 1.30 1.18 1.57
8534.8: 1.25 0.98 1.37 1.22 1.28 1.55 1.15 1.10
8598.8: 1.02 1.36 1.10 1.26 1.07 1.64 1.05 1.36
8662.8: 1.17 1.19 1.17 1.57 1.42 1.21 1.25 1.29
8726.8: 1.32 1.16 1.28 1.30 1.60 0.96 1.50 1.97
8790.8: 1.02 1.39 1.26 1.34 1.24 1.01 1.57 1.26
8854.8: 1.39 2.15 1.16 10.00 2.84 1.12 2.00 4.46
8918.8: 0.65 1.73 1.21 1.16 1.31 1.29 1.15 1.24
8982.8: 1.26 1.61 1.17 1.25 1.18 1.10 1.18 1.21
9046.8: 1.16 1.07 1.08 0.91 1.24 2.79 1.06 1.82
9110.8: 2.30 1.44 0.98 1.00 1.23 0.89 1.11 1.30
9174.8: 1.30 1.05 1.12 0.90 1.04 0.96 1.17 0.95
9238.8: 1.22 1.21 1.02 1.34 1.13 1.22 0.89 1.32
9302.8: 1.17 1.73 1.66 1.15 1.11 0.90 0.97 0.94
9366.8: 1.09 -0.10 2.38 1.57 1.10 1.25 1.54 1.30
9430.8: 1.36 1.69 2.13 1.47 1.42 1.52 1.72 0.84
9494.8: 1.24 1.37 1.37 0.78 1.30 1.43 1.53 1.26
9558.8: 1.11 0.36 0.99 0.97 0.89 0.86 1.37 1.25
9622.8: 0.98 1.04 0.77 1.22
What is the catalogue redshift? 0.353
